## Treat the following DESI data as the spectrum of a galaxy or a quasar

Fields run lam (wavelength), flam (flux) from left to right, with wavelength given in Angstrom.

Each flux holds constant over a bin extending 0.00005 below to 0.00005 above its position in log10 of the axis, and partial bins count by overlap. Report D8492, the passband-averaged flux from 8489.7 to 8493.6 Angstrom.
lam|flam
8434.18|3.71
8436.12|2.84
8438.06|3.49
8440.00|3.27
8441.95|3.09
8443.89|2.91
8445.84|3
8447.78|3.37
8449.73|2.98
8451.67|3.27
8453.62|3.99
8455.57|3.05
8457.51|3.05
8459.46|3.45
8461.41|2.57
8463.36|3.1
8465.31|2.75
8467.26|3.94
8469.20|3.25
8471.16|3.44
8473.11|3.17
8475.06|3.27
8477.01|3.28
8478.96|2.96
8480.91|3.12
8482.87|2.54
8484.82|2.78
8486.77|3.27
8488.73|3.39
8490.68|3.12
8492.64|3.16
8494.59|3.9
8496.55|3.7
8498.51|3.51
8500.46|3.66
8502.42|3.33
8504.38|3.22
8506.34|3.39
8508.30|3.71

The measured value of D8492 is 3.14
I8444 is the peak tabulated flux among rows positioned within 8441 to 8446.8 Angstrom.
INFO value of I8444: 3.09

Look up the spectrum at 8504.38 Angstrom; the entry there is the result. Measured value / 3.22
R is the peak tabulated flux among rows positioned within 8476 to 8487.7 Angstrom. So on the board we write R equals 3.28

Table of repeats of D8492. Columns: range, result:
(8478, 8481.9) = 3.04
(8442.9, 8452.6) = 3.11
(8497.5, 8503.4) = 3.5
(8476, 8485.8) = 2.94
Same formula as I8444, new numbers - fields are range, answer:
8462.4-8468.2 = 3.94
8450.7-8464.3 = 3.99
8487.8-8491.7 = 3.39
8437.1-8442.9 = 3.49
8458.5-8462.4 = 3.45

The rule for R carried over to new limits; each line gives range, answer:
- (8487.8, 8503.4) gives 3.9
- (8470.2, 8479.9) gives 3.44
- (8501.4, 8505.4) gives 3.33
